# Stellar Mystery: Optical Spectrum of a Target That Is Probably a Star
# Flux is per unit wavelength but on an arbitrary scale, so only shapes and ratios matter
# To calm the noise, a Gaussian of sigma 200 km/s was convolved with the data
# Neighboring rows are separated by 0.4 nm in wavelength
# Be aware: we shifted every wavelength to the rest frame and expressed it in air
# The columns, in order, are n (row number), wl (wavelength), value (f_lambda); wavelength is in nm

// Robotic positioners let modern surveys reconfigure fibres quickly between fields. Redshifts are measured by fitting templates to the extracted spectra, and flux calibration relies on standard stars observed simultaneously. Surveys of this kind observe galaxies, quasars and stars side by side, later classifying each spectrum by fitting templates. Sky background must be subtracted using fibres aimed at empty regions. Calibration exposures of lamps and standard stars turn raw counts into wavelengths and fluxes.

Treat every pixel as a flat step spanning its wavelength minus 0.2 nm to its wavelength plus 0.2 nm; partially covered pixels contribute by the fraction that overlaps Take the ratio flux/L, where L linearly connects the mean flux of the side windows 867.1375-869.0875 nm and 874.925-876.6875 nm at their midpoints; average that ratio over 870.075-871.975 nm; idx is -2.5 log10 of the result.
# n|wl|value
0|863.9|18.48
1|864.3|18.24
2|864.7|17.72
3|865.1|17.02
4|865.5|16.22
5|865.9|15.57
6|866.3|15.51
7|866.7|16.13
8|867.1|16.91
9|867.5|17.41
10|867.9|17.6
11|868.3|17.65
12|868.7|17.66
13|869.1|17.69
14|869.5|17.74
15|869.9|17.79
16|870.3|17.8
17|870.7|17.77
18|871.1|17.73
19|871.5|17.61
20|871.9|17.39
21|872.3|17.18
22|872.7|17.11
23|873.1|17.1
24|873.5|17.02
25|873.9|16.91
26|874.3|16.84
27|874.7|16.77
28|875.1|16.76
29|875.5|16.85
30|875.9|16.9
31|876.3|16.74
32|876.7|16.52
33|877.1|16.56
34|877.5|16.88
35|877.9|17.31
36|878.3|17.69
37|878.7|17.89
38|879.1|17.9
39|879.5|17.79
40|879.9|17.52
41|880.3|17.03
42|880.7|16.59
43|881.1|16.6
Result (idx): -0.027 mag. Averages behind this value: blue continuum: 17.5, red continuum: 16.8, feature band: 17.7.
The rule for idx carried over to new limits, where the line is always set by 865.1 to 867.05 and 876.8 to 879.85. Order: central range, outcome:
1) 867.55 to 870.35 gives -0.084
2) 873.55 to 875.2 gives 0.008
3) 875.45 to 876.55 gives 0.021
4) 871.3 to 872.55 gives -0.043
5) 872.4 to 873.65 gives -0.017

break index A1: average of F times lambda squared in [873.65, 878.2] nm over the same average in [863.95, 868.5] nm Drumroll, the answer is 1.02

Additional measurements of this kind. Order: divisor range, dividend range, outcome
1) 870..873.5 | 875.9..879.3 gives 1.00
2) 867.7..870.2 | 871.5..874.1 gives 0.98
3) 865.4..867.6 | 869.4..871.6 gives 1.10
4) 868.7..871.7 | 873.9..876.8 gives 0.96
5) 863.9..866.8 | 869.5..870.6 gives 1.07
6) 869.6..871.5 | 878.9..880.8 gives 1.00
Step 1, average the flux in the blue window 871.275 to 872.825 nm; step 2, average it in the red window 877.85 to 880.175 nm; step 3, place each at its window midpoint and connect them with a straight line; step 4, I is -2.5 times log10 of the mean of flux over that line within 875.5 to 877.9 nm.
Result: 0.05 mag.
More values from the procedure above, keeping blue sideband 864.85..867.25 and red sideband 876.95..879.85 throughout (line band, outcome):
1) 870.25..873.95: -0.03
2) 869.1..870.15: -0.07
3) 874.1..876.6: 0.02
